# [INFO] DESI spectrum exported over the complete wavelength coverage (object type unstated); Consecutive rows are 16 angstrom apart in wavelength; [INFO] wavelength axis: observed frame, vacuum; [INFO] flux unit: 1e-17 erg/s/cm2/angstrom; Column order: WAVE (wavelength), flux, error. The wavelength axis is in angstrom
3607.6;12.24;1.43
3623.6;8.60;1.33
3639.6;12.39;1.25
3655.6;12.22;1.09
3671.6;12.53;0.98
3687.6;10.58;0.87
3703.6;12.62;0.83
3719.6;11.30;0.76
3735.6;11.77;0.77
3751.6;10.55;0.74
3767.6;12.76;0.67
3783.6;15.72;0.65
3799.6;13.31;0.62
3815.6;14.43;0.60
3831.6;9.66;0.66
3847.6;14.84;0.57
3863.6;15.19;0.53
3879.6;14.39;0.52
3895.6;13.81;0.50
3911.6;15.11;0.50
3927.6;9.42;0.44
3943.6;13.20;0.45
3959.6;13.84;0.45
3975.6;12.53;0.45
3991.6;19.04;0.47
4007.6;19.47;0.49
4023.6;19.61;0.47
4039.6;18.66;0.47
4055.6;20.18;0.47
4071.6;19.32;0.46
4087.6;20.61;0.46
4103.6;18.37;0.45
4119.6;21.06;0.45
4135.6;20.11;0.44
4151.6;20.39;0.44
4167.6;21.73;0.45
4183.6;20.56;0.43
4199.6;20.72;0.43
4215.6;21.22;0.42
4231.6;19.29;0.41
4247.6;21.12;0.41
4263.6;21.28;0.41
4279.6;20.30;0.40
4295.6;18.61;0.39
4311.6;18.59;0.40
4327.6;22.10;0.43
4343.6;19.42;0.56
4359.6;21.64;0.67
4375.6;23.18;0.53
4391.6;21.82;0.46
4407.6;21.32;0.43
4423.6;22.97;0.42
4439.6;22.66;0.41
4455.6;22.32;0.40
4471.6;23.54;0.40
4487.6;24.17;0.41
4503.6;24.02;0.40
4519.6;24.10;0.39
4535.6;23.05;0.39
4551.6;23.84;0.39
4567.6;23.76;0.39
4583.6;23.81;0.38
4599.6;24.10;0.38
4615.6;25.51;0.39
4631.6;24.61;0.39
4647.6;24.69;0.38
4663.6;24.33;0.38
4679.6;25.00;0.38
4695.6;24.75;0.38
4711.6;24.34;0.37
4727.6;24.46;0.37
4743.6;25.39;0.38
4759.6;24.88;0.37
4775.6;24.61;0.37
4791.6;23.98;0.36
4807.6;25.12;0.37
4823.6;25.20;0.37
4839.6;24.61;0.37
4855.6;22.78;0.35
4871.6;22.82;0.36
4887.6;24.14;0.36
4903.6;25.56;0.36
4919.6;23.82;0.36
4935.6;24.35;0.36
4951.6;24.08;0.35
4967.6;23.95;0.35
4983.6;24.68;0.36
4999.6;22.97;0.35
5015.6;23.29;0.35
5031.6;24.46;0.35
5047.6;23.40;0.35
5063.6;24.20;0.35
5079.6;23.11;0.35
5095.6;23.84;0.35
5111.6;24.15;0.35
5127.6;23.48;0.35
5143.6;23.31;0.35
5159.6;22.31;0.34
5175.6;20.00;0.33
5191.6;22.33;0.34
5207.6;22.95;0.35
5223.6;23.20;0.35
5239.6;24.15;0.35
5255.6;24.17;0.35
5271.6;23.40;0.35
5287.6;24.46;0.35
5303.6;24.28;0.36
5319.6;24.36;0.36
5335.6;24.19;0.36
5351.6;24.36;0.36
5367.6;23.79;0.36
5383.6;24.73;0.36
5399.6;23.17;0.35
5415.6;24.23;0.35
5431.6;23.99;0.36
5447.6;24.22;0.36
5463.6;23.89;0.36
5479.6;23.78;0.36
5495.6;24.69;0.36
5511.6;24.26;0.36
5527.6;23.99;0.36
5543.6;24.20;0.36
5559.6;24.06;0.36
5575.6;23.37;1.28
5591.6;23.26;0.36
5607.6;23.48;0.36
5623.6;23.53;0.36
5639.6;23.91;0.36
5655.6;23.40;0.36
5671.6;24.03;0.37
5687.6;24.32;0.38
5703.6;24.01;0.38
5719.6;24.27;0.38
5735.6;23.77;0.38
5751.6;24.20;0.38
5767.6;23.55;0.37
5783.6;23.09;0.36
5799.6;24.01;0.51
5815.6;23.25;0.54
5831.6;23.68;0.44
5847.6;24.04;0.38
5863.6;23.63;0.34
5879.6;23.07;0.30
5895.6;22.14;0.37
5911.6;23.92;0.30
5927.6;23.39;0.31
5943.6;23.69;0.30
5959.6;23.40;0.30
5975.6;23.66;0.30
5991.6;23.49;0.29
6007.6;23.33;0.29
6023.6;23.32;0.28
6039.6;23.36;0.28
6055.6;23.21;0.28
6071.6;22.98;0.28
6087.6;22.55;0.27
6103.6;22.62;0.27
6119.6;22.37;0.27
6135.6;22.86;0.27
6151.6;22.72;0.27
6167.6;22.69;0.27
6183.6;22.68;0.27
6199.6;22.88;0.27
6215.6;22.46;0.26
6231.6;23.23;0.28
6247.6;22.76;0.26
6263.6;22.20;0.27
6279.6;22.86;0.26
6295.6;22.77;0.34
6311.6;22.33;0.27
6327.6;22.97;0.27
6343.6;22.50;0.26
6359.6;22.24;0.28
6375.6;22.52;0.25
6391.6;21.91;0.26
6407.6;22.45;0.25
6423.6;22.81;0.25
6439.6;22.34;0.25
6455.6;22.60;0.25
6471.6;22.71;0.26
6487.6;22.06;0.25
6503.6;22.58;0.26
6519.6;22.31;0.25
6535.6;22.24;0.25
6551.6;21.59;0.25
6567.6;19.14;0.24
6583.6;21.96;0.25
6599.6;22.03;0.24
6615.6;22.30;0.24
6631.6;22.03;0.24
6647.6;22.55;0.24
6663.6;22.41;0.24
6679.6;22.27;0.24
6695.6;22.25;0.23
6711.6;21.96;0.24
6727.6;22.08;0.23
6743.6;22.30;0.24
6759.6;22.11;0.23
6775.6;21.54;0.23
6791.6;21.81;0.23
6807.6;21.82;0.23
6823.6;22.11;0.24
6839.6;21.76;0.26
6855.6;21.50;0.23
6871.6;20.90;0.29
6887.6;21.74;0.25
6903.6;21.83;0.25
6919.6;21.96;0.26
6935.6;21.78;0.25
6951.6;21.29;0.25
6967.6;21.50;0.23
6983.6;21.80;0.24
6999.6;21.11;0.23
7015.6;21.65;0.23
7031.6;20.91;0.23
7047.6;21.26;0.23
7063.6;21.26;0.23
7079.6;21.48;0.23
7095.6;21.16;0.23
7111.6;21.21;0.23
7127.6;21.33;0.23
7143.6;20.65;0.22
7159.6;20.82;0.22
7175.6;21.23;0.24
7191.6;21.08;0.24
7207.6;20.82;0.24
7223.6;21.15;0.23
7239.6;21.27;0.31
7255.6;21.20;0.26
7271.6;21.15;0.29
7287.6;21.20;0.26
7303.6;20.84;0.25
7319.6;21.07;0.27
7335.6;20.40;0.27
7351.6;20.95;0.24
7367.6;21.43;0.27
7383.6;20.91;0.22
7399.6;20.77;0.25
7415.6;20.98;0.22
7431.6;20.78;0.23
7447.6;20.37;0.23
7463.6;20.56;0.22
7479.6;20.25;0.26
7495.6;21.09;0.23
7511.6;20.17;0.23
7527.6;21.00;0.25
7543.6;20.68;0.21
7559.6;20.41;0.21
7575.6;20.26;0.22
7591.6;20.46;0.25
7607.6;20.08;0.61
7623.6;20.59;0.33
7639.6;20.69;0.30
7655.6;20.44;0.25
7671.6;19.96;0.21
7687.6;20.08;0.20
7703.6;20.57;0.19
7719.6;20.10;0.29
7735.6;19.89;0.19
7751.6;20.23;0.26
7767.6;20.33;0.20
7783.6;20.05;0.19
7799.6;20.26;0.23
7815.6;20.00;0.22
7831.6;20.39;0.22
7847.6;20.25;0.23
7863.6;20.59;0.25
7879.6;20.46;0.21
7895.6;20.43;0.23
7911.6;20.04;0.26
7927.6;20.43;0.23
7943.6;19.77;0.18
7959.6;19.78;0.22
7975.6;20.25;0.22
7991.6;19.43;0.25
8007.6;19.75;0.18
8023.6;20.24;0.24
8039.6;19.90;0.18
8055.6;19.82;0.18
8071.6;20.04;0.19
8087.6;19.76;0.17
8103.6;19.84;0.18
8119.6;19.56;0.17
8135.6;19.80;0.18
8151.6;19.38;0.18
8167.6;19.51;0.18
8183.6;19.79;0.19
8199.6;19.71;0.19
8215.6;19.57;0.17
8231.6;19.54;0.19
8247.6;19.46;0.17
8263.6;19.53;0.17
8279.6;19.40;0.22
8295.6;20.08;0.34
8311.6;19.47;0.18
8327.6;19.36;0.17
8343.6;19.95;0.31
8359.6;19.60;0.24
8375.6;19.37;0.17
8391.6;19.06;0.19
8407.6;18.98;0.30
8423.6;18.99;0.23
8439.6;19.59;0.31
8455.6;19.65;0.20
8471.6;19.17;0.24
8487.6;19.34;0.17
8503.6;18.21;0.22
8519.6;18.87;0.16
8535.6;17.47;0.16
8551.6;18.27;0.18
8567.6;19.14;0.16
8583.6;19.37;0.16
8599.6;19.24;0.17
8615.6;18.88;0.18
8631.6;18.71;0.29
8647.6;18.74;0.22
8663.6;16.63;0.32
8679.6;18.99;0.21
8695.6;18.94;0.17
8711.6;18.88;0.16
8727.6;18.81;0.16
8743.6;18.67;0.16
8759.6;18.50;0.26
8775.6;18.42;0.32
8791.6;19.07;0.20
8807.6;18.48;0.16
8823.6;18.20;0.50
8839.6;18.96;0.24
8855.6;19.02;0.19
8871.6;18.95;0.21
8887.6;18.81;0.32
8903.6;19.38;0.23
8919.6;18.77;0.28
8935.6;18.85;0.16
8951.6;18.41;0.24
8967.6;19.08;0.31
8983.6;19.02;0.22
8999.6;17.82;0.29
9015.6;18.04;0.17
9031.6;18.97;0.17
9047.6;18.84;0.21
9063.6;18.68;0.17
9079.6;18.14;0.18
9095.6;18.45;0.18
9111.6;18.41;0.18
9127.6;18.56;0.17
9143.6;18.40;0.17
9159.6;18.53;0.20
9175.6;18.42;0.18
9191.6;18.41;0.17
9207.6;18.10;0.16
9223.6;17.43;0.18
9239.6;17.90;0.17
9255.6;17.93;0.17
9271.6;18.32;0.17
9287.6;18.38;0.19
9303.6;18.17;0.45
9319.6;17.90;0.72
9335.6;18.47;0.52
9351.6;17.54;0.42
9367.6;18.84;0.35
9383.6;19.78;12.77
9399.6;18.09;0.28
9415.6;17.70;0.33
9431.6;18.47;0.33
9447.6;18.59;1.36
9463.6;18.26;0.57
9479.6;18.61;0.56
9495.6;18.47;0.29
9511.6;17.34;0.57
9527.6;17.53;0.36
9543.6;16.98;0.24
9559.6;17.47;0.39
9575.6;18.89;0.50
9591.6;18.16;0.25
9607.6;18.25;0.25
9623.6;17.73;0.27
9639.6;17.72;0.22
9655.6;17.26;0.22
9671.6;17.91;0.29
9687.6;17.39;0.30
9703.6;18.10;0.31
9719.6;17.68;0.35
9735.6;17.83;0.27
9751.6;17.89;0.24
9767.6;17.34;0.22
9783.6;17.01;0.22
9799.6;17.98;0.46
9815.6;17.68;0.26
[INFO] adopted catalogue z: 0.000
